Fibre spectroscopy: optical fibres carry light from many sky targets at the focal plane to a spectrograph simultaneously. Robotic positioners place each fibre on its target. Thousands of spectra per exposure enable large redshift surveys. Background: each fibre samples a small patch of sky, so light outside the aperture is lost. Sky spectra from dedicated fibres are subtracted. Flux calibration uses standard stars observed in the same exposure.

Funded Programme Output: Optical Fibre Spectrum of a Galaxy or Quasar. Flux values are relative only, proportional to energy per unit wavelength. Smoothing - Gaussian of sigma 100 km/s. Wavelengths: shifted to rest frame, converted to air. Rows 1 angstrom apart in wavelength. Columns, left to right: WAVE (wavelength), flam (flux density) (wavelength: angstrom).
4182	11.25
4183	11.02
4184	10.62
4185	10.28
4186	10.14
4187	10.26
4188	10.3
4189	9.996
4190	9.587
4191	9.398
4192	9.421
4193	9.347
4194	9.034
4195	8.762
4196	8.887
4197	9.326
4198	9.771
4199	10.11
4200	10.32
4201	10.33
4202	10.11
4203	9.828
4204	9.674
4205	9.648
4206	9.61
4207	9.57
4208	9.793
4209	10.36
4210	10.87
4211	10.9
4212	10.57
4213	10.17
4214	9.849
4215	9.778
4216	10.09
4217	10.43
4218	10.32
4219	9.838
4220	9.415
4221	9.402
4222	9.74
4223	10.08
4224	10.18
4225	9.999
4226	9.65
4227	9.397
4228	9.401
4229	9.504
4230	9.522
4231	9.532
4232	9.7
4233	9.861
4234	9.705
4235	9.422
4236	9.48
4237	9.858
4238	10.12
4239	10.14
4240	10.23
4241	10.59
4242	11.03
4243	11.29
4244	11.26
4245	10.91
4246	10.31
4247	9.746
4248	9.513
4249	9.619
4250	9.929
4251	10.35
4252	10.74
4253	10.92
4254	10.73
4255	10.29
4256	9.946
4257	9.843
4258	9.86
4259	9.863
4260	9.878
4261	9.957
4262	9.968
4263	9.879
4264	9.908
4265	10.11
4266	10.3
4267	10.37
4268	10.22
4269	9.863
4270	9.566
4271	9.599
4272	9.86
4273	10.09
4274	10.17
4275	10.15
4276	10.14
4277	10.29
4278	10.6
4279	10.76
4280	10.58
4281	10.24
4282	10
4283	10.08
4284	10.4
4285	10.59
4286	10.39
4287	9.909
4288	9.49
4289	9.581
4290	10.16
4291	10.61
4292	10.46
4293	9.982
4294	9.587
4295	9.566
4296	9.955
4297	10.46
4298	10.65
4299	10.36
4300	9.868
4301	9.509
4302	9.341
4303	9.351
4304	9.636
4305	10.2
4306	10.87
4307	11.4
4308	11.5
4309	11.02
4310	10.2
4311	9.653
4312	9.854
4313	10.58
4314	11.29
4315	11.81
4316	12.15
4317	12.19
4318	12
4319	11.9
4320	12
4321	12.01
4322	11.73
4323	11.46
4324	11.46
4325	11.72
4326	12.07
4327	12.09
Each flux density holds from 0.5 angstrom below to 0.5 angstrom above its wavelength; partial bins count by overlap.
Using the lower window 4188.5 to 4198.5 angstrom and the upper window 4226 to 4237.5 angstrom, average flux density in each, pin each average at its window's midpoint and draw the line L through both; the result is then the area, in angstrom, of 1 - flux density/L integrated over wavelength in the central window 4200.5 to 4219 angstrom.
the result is -1.3 angstrom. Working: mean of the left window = 9.35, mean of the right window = 9.58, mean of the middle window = 10.1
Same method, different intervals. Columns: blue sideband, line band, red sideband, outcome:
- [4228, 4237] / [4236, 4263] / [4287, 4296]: -1.54 angstrom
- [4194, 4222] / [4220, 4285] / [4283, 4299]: -0.33 angstrom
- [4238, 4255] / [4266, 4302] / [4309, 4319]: 2.35 angstrom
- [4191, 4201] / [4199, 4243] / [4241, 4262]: -0.55 angstrom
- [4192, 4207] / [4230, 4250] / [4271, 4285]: -0.32 angstrom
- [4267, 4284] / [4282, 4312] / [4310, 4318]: 1.44 angstrom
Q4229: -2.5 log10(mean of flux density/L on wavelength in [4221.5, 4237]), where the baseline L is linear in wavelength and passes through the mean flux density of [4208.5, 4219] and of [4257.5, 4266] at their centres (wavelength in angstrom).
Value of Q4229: 0.06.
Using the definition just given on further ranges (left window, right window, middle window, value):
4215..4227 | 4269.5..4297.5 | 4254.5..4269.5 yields 0.00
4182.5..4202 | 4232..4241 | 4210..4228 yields -0.01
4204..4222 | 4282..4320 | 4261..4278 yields 0.03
